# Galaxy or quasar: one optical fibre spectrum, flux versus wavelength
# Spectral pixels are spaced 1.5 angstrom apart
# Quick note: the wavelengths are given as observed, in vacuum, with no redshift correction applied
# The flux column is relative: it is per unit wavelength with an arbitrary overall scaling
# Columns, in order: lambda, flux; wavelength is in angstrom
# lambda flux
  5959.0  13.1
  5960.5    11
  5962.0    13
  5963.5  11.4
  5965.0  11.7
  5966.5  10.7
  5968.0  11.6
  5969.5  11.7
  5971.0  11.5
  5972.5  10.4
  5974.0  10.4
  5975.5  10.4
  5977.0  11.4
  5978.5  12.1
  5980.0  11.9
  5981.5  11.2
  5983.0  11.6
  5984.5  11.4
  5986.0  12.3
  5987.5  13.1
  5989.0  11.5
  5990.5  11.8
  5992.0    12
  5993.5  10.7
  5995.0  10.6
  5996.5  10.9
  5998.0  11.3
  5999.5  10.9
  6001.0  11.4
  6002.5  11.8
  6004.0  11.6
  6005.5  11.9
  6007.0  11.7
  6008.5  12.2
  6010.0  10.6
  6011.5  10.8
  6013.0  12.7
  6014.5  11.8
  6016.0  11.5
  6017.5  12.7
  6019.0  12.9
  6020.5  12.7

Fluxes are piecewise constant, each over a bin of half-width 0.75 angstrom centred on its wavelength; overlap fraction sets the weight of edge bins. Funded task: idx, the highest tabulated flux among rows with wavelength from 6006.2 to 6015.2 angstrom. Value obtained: 12.7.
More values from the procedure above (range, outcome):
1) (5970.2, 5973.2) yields 11.5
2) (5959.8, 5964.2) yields 13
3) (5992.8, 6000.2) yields 11.3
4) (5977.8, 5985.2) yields 12.1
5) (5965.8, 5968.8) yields 11.6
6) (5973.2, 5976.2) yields 10.4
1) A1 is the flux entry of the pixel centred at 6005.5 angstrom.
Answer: 11.9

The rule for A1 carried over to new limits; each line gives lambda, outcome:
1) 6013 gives 12.7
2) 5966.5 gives 10.7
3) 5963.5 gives 11.4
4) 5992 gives 12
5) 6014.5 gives 11.8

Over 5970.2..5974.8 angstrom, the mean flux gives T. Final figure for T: 10.8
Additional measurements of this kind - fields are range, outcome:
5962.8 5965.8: 11.5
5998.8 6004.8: 11.4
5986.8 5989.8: 12.3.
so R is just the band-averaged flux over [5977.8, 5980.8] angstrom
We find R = 12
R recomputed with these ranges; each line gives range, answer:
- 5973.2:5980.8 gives 11.2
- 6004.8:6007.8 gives 11.8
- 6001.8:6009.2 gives 11.8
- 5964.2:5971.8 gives 11.4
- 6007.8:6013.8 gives 11.6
